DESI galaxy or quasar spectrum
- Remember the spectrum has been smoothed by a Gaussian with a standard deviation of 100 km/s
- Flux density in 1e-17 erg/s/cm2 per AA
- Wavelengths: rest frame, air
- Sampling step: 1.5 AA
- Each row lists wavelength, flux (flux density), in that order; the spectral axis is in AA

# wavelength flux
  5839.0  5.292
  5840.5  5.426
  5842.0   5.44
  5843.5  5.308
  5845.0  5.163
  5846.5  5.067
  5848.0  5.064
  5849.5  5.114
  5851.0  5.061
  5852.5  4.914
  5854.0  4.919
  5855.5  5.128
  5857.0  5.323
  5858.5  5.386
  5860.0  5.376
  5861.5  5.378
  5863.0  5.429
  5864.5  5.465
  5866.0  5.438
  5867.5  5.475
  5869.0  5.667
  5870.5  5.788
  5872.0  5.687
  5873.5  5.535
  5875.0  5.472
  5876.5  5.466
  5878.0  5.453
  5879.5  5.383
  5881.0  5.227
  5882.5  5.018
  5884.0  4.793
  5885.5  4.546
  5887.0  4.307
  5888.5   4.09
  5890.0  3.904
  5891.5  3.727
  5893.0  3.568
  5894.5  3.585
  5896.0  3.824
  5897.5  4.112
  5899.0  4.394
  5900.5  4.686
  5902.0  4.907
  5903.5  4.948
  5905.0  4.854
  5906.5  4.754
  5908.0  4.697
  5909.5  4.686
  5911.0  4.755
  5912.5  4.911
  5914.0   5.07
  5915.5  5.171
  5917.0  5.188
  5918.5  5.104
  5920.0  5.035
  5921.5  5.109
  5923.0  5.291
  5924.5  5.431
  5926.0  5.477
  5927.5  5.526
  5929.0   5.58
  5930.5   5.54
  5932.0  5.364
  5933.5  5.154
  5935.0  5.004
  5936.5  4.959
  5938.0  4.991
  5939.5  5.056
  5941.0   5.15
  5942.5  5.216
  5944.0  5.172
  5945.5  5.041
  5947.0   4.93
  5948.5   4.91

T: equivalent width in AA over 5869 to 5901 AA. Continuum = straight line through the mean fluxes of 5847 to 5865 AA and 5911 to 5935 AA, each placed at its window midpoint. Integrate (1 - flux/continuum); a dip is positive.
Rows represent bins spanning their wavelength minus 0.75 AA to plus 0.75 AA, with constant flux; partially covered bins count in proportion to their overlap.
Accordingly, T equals 3.1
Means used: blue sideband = 5.21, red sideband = 5.24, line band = 4.72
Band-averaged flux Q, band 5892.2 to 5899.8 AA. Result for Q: 3.9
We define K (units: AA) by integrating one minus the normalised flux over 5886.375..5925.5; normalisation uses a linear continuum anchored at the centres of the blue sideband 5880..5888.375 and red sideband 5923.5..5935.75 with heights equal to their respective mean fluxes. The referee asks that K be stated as 3.4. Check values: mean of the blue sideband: 4.74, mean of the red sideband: 5.38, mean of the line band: 4.63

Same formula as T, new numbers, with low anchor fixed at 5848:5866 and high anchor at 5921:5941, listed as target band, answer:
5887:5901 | 3.3 AA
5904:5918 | 0.9 AA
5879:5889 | 0.9 AA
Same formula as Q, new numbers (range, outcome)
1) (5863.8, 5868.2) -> 5.46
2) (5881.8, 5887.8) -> 4.66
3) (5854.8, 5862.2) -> 5.32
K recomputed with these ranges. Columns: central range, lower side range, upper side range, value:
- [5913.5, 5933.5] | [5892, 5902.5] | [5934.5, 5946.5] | -2.54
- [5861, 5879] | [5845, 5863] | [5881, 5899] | -3.01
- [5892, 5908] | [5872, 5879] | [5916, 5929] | 3.02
